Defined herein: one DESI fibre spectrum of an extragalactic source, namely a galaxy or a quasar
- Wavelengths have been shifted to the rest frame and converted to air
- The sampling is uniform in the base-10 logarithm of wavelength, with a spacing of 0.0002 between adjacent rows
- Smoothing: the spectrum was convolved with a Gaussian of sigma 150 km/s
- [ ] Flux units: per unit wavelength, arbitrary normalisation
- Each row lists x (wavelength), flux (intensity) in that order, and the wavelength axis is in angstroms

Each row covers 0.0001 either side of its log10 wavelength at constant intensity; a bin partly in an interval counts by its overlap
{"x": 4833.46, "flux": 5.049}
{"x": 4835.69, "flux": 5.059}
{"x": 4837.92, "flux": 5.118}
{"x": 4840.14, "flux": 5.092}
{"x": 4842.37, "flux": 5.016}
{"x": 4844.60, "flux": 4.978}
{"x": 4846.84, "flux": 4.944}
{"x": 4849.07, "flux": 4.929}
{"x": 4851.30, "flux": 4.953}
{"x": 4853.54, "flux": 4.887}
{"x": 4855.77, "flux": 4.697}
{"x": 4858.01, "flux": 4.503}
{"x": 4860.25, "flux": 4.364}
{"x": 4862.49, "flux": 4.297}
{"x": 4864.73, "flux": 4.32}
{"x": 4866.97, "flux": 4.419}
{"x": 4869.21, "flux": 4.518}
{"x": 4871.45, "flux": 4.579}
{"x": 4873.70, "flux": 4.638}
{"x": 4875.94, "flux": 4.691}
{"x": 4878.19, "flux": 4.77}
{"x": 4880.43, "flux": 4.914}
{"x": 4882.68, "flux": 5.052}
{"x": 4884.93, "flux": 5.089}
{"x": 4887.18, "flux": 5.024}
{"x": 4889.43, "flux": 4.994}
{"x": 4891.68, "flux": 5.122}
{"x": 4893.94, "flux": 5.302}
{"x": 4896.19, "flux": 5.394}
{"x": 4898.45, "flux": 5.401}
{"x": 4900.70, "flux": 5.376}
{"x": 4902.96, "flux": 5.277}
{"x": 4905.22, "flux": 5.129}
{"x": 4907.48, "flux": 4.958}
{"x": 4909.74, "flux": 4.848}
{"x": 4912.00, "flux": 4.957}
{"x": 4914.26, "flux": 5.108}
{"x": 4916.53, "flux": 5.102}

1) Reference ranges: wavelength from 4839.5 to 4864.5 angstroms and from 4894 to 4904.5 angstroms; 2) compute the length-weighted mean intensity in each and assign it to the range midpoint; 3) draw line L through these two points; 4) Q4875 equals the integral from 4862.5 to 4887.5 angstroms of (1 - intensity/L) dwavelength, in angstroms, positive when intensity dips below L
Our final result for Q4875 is 1.7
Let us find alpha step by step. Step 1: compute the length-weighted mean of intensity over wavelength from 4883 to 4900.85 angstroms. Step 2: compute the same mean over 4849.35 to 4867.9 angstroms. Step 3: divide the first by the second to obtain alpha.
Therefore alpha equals 1.1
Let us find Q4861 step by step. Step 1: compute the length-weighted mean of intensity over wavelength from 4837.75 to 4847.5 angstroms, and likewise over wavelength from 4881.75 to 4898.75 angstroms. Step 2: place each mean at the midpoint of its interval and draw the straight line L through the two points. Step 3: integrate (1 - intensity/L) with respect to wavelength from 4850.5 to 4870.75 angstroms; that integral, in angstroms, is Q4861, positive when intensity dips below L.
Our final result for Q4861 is 2.1 angstroms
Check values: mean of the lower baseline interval 5.02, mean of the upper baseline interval 5.16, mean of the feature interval 4.54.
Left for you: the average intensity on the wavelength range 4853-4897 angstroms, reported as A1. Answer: 4.77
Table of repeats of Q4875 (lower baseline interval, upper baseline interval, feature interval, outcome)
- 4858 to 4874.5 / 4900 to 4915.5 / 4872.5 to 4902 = -1.8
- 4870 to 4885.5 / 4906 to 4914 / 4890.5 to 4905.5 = -1.2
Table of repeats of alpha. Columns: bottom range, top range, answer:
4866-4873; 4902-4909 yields 1.13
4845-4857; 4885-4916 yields 1.05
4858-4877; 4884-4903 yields 1.16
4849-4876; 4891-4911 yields 1.13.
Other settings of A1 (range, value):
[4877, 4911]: 5.11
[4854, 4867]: 4.46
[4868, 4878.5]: 4.63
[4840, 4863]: 4.79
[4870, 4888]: 4.84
